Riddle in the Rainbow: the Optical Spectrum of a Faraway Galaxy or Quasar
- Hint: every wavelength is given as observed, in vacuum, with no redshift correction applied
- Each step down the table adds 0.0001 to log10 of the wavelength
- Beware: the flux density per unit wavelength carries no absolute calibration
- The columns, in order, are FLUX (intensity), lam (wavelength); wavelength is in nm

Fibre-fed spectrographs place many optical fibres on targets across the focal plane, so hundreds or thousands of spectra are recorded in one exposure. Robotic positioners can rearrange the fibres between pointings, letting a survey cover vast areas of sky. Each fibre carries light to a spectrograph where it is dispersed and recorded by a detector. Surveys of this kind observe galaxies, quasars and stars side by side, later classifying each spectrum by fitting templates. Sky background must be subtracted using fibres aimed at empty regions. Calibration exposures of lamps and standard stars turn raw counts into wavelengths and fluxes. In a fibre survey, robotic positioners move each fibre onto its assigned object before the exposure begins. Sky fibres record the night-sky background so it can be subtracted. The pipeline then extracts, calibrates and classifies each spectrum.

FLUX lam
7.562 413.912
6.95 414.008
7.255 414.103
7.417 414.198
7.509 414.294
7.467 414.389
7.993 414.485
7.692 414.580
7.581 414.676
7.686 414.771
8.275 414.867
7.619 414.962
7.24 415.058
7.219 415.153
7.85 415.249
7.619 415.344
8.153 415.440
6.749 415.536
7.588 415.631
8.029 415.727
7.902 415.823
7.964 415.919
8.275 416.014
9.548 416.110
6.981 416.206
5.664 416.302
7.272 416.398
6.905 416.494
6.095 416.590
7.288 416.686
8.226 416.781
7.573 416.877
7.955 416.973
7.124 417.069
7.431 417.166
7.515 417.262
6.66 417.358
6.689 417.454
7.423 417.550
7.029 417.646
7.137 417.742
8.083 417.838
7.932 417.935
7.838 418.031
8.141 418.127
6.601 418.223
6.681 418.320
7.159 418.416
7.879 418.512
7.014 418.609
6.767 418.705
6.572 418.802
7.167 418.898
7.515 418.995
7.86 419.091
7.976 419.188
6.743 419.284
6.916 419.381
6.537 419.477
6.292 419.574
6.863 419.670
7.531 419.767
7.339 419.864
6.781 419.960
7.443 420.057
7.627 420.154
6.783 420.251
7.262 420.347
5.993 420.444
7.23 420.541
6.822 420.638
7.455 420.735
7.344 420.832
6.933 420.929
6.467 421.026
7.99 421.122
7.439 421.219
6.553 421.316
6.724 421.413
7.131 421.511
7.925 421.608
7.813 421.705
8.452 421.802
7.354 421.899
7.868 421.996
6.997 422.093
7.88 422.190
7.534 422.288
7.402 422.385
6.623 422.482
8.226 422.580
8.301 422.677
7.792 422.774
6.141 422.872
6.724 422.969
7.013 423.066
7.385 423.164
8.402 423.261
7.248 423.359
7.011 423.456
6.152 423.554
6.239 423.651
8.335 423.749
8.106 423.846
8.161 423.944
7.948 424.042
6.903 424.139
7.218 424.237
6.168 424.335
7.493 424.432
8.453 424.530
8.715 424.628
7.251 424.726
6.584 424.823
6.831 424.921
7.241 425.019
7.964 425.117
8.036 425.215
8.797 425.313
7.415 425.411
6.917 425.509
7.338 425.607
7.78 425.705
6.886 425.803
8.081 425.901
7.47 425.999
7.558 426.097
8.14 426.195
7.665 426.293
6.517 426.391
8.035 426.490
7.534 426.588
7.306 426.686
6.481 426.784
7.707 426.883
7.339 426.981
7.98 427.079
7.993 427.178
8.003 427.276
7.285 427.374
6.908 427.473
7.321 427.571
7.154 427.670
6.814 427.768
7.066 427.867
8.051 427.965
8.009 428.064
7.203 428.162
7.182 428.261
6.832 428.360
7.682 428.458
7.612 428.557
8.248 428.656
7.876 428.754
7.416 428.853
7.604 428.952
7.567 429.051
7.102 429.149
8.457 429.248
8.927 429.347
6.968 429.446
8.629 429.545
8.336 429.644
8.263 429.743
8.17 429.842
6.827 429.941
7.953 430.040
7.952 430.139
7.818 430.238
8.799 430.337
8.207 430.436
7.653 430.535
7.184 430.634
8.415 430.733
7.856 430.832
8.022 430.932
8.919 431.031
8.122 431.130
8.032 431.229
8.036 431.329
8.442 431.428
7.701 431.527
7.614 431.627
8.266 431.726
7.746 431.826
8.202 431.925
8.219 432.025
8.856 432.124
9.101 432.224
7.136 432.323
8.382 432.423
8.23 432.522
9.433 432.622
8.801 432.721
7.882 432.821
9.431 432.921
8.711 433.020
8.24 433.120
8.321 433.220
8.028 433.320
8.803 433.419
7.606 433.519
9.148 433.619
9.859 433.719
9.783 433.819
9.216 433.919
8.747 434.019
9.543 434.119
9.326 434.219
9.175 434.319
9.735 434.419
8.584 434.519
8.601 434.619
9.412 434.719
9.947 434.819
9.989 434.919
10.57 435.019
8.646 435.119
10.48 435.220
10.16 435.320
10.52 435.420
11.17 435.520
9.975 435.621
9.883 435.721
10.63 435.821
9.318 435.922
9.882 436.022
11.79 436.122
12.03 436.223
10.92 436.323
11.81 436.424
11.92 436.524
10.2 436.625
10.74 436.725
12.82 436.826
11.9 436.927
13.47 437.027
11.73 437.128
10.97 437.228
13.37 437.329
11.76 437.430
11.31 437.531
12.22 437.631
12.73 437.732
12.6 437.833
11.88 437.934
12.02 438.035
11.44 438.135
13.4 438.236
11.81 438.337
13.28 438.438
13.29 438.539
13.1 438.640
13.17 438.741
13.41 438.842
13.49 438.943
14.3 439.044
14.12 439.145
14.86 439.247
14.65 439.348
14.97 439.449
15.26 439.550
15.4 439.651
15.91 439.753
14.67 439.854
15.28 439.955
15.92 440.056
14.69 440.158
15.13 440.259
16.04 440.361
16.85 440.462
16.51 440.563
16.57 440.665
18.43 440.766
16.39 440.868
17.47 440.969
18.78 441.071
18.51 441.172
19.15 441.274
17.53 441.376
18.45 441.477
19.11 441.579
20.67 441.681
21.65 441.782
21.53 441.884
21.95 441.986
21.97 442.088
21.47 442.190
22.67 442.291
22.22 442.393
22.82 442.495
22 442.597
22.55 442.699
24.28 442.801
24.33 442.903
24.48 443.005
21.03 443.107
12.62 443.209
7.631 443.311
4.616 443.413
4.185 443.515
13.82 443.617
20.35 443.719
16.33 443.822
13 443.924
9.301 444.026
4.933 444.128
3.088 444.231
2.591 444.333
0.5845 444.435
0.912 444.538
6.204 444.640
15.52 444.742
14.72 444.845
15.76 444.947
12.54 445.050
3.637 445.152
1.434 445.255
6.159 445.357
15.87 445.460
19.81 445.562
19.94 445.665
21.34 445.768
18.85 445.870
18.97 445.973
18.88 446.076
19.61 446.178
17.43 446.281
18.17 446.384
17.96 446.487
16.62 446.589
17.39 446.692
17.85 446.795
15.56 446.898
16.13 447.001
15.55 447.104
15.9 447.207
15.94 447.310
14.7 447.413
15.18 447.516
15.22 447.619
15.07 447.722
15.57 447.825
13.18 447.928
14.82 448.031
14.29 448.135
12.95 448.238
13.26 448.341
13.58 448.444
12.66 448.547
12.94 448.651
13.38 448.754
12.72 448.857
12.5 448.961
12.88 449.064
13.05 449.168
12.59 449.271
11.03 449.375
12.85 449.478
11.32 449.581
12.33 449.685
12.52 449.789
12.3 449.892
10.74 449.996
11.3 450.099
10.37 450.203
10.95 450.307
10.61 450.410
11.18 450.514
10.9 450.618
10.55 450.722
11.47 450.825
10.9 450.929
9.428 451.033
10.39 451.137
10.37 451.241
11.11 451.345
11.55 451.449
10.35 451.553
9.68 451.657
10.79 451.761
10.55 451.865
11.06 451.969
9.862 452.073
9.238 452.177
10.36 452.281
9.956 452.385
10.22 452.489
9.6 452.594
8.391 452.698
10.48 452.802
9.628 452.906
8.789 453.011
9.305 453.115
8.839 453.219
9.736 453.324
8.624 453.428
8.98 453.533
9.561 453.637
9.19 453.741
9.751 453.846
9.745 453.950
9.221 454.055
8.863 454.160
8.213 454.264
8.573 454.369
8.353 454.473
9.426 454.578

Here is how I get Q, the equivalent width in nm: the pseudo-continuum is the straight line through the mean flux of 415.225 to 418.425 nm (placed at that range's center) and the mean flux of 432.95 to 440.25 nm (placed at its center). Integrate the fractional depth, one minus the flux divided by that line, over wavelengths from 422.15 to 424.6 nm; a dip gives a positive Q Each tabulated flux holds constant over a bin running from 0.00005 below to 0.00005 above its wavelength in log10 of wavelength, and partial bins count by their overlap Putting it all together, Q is 0.386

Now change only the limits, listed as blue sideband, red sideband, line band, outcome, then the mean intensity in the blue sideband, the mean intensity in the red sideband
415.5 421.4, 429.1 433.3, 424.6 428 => 0.15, 7.25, 8.17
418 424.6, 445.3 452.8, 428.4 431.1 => 0.34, 7.28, 13.3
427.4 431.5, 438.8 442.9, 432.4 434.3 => 0.41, 7.79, 18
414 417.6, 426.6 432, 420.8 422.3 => 0.04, 7.49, 7.77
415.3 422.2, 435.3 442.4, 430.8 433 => 0.69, 7.31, 14.6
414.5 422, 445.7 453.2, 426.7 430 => 0.56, 7.34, 13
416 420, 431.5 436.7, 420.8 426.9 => 0.44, 7.25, 9.36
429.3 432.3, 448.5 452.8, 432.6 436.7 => -0.46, 8.1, 11.1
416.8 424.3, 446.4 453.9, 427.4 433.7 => 0.64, 7.29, 12.1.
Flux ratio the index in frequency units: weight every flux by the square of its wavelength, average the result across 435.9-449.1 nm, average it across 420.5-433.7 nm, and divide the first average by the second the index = 2.03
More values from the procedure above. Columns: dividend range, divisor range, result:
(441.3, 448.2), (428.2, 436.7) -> 1.86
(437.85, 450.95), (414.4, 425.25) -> 2.22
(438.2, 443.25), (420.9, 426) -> 2.57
